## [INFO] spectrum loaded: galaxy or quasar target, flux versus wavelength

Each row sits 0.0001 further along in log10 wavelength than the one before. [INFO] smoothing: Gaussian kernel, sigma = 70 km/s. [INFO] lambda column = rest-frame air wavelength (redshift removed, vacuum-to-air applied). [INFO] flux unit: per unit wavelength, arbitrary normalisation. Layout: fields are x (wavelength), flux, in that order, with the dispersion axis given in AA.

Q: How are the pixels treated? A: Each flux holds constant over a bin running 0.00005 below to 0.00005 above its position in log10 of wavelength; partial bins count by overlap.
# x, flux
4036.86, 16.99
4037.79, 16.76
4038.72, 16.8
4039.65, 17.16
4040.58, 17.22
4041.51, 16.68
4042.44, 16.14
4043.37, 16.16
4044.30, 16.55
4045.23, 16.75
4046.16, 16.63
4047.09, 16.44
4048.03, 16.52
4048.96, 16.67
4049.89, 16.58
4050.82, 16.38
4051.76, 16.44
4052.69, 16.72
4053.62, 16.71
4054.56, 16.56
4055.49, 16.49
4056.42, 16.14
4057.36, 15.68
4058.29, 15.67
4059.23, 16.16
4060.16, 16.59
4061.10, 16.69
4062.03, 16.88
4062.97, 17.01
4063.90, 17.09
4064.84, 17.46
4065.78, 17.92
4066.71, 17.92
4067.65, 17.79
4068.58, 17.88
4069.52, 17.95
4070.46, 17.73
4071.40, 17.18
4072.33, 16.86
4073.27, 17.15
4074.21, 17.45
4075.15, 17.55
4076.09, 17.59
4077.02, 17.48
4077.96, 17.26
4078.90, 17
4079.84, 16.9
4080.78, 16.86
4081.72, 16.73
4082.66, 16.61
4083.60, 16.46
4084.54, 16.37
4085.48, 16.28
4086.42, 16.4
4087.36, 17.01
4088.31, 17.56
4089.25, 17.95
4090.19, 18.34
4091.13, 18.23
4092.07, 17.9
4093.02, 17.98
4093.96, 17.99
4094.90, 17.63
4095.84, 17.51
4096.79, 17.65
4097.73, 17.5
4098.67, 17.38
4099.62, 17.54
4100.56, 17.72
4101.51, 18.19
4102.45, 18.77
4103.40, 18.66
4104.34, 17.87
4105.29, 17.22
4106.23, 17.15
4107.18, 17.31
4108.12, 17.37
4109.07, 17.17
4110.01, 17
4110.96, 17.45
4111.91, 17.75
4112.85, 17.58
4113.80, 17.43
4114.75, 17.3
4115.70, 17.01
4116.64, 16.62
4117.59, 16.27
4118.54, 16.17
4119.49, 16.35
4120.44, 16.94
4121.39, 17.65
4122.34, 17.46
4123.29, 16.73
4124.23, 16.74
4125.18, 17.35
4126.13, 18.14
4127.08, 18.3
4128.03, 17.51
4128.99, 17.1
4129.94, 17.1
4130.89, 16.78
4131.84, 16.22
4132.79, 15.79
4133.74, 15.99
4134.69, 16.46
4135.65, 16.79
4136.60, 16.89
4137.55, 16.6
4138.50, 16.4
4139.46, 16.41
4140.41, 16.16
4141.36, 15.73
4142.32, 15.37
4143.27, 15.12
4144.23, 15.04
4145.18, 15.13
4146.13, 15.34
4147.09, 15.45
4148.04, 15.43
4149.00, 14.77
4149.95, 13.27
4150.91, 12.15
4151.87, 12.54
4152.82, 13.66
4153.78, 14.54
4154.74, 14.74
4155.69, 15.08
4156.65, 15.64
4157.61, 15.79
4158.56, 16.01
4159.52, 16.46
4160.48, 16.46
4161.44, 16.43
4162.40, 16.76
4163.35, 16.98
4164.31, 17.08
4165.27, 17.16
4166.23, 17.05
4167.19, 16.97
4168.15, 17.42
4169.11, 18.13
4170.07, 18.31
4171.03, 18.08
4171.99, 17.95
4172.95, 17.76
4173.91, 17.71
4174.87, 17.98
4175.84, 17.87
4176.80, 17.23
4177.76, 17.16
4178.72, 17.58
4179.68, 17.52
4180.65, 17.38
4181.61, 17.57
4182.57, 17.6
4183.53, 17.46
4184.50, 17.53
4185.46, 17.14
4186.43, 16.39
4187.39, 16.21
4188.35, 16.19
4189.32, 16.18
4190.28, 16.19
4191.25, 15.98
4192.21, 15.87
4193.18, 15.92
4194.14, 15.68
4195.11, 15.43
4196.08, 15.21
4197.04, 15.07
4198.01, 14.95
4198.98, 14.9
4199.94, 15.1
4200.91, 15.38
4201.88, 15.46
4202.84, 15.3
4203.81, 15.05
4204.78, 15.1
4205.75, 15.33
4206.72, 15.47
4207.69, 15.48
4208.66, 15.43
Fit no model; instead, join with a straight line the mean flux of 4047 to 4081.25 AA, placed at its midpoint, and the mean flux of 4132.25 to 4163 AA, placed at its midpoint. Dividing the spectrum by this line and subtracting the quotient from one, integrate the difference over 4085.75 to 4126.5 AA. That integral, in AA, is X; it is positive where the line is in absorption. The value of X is -3.1 AA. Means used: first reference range 17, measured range 17.4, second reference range 15.5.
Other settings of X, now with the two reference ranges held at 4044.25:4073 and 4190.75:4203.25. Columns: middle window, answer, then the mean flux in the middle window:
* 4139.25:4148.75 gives 0.29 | 15.5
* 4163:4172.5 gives -1.09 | 17.5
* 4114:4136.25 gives -1.04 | 16.9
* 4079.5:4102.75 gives -1.27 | 17.4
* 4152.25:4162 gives 0.22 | 15.5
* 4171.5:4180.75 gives -1.18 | 17.6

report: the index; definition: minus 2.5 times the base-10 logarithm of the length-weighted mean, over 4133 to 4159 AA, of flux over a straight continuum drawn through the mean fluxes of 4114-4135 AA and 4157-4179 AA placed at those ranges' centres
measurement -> 0.12 mag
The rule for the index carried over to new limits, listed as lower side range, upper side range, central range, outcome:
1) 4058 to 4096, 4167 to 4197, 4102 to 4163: 0.05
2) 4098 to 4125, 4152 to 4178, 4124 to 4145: 0.03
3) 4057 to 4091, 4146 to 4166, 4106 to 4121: -0.05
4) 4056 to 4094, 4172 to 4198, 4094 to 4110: -0.04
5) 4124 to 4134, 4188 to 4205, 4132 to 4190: 0.00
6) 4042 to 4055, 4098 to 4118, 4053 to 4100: -0.01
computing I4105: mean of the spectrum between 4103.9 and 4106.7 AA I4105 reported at 17.4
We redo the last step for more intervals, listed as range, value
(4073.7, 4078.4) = 17.5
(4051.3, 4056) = 16.6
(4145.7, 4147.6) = 15.4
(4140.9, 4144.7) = 15.3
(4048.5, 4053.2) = 16.6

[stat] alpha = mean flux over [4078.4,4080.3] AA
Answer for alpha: 16.9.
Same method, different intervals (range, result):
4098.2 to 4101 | 17.5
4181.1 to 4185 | 17.6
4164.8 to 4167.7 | 17.1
